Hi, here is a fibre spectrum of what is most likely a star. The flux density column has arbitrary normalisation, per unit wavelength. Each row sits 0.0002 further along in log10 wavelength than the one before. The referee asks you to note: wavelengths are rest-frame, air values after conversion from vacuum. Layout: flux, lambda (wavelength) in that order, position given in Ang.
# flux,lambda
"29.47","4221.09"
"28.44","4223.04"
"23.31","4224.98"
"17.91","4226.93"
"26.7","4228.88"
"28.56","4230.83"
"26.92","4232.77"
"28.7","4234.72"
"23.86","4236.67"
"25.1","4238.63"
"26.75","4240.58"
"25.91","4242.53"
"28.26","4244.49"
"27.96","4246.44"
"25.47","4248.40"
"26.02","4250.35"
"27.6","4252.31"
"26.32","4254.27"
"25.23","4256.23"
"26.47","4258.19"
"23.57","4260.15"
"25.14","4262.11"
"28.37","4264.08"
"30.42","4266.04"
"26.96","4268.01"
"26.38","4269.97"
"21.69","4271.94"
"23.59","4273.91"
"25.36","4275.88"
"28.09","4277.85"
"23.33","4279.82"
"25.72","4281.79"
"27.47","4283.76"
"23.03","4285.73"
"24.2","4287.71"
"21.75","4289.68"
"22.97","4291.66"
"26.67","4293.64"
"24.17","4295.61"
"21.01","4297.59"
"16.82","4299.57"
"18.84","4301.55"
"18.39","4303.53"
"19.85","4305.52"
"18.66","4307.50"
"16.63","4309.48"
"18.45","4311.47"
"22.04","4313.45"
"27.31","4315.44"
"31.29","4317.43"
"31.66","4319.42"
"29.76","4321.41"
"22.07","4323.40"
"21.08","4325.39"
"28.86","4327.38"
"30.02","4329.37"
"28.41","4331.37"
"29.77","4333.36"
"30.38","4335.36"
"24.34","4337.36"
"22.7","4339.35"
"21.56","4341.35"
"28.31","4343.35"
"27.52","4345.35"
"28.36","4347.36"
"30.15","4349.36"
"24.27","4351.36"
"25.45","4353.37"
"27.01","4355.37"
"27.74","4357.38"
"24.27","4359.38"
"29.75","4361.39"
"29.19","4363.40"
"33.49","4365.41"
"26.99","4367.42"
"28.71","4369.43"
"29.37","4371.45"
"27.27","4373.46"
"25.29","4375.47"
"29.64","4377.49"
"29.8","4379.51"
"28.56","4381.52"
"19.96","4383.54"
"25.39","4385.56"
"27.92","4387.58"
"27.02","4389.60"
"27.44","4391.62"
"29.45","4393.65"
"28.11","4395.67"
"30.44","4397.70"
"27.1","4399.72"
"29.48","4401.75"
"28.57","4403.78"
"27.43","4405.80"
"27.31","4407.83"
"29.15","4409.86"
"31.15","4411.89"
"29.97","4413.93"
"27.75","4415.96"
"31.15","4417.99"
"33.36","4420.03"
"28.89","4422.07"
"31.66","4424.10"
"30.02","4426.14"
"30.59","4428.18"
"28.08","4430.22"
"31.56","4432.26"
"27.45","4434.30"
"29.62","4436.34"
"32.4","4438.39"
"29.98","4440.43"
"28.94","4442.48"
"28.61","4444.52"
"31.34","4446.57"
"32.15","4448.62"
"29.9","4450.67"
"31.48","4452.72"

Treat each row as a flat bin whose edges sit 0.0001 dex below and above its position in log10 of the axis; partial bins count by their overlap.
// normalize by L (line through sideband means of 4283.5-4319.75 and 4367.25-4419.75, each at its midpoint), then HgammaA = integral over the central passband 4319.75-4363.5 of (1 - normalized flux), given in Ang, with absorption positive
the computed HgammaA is -3.46 Ang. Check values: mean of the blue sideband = 22.4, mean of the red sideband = 28.2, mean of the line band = 26.9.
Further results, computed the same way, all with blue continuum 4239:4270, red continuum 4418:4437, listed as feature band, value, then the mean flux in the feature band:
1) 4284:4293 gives 1.3 Ang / 23.5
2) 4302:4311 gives 3.0 Ang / 18.4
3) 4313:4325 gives 0.3 Ang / 27.3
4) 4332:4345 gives 0.9 Ang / 26.3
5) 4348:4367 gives 0.6 Ang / 27.9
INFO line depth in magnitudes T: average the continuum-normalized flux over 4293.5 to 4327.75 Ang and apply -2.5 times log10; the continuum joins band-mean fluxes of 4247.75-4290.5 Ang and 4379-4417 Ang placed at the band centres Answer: 0.158 mag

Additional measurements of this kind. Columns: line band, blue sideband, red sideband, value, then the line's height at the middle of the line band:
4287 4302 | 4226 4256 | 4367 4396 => 0.20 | 26.6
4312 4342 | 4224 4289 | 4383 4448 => 0.02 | 27.2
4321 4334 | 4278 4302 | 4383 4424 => -0.08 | 25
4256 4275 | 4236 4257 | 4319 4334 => 0.03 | 26.6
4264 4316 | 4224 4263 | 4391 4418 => 0.15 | 26.7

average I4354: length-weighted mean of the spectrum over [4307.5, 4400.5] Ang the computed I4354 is 26.9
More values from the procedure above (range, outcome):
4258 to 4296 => 25.3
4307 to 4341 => 25.5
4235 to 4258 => 26.3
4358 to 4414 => 28.1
